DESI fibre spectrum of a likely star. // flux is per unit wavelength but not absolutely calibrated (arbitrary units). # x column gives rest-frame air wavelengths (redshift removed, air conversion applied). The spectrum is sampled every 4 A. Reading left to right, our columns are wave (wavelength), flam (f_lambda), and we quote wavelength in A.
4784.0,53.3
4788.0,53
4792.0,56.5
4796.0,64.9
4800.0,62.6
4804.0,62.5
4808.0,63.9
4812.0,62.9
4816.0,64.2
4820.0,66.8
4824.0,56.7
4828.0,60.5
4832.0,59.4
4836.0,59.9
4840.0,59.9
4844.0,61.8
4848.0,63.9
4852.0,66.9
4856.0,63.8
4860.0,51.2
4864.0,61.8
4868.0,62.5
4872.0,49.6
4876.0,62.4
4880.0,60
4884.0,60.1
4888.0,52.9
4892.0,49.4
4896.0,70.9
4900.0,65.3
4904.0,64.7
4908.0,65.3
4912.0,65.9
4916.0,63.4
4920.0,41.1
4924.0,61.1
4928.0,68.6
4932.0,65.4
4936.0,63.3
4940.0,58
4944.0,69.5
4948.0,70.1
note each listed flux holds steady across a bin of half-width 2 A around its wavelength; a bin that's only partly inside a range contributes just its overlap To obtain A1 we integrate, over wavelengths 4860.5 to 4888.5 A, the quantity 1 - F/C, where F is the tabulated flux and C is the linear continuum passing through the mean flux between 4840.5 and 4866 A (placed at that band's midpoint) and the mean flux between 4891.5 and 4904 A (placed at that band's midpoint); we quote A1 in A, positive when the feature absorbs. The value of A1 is 1.9 A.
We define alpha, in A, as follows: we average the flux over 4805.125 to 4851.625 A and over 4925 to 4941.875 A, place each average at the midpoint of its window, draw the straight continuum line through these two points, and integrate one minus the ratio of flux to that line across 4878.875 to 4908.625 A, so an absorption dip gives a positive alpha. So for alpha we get 1.0 A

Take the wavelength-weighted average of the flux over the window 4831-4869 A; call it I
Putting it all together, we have 61.1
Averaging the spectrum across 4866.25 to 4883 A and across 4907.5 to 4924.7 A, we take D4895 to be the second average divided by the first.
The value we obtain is 1.00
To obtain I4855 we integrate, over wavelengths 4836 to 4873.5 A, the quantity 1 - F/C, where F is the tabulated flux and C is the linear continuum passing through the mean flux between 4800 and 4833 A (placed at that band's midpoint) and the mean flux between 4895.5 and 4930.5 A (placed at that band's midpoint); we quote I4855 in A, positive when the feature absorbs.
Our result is 1.26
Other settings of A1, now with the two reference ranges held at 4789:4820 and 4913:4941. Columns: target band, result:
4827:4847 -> 0.47 A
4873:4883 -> 0.21 A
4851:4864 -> 0.26 A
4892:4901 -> -0.49 A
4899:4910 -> -0.78 A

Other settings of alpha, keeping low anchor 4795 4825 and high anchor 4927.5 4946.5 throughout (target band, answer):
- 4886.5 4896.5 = 1.28 A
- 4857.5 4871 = 1.24 A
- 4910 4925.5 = 1.63 A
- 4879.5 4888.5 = 0.85 A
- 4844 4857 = -0.15 A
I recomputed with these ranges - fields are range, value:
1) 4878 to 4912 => 61.4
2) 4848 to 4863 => 61.1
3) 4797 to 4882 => 61.1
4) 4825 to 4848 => 60.5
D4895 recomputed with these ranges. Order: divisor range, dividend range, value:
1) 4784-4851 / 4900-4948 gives 1.03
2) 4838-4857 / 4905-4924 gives 0.94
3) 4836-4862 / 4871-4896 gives 0.94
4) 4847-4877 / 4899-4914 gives 1.09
